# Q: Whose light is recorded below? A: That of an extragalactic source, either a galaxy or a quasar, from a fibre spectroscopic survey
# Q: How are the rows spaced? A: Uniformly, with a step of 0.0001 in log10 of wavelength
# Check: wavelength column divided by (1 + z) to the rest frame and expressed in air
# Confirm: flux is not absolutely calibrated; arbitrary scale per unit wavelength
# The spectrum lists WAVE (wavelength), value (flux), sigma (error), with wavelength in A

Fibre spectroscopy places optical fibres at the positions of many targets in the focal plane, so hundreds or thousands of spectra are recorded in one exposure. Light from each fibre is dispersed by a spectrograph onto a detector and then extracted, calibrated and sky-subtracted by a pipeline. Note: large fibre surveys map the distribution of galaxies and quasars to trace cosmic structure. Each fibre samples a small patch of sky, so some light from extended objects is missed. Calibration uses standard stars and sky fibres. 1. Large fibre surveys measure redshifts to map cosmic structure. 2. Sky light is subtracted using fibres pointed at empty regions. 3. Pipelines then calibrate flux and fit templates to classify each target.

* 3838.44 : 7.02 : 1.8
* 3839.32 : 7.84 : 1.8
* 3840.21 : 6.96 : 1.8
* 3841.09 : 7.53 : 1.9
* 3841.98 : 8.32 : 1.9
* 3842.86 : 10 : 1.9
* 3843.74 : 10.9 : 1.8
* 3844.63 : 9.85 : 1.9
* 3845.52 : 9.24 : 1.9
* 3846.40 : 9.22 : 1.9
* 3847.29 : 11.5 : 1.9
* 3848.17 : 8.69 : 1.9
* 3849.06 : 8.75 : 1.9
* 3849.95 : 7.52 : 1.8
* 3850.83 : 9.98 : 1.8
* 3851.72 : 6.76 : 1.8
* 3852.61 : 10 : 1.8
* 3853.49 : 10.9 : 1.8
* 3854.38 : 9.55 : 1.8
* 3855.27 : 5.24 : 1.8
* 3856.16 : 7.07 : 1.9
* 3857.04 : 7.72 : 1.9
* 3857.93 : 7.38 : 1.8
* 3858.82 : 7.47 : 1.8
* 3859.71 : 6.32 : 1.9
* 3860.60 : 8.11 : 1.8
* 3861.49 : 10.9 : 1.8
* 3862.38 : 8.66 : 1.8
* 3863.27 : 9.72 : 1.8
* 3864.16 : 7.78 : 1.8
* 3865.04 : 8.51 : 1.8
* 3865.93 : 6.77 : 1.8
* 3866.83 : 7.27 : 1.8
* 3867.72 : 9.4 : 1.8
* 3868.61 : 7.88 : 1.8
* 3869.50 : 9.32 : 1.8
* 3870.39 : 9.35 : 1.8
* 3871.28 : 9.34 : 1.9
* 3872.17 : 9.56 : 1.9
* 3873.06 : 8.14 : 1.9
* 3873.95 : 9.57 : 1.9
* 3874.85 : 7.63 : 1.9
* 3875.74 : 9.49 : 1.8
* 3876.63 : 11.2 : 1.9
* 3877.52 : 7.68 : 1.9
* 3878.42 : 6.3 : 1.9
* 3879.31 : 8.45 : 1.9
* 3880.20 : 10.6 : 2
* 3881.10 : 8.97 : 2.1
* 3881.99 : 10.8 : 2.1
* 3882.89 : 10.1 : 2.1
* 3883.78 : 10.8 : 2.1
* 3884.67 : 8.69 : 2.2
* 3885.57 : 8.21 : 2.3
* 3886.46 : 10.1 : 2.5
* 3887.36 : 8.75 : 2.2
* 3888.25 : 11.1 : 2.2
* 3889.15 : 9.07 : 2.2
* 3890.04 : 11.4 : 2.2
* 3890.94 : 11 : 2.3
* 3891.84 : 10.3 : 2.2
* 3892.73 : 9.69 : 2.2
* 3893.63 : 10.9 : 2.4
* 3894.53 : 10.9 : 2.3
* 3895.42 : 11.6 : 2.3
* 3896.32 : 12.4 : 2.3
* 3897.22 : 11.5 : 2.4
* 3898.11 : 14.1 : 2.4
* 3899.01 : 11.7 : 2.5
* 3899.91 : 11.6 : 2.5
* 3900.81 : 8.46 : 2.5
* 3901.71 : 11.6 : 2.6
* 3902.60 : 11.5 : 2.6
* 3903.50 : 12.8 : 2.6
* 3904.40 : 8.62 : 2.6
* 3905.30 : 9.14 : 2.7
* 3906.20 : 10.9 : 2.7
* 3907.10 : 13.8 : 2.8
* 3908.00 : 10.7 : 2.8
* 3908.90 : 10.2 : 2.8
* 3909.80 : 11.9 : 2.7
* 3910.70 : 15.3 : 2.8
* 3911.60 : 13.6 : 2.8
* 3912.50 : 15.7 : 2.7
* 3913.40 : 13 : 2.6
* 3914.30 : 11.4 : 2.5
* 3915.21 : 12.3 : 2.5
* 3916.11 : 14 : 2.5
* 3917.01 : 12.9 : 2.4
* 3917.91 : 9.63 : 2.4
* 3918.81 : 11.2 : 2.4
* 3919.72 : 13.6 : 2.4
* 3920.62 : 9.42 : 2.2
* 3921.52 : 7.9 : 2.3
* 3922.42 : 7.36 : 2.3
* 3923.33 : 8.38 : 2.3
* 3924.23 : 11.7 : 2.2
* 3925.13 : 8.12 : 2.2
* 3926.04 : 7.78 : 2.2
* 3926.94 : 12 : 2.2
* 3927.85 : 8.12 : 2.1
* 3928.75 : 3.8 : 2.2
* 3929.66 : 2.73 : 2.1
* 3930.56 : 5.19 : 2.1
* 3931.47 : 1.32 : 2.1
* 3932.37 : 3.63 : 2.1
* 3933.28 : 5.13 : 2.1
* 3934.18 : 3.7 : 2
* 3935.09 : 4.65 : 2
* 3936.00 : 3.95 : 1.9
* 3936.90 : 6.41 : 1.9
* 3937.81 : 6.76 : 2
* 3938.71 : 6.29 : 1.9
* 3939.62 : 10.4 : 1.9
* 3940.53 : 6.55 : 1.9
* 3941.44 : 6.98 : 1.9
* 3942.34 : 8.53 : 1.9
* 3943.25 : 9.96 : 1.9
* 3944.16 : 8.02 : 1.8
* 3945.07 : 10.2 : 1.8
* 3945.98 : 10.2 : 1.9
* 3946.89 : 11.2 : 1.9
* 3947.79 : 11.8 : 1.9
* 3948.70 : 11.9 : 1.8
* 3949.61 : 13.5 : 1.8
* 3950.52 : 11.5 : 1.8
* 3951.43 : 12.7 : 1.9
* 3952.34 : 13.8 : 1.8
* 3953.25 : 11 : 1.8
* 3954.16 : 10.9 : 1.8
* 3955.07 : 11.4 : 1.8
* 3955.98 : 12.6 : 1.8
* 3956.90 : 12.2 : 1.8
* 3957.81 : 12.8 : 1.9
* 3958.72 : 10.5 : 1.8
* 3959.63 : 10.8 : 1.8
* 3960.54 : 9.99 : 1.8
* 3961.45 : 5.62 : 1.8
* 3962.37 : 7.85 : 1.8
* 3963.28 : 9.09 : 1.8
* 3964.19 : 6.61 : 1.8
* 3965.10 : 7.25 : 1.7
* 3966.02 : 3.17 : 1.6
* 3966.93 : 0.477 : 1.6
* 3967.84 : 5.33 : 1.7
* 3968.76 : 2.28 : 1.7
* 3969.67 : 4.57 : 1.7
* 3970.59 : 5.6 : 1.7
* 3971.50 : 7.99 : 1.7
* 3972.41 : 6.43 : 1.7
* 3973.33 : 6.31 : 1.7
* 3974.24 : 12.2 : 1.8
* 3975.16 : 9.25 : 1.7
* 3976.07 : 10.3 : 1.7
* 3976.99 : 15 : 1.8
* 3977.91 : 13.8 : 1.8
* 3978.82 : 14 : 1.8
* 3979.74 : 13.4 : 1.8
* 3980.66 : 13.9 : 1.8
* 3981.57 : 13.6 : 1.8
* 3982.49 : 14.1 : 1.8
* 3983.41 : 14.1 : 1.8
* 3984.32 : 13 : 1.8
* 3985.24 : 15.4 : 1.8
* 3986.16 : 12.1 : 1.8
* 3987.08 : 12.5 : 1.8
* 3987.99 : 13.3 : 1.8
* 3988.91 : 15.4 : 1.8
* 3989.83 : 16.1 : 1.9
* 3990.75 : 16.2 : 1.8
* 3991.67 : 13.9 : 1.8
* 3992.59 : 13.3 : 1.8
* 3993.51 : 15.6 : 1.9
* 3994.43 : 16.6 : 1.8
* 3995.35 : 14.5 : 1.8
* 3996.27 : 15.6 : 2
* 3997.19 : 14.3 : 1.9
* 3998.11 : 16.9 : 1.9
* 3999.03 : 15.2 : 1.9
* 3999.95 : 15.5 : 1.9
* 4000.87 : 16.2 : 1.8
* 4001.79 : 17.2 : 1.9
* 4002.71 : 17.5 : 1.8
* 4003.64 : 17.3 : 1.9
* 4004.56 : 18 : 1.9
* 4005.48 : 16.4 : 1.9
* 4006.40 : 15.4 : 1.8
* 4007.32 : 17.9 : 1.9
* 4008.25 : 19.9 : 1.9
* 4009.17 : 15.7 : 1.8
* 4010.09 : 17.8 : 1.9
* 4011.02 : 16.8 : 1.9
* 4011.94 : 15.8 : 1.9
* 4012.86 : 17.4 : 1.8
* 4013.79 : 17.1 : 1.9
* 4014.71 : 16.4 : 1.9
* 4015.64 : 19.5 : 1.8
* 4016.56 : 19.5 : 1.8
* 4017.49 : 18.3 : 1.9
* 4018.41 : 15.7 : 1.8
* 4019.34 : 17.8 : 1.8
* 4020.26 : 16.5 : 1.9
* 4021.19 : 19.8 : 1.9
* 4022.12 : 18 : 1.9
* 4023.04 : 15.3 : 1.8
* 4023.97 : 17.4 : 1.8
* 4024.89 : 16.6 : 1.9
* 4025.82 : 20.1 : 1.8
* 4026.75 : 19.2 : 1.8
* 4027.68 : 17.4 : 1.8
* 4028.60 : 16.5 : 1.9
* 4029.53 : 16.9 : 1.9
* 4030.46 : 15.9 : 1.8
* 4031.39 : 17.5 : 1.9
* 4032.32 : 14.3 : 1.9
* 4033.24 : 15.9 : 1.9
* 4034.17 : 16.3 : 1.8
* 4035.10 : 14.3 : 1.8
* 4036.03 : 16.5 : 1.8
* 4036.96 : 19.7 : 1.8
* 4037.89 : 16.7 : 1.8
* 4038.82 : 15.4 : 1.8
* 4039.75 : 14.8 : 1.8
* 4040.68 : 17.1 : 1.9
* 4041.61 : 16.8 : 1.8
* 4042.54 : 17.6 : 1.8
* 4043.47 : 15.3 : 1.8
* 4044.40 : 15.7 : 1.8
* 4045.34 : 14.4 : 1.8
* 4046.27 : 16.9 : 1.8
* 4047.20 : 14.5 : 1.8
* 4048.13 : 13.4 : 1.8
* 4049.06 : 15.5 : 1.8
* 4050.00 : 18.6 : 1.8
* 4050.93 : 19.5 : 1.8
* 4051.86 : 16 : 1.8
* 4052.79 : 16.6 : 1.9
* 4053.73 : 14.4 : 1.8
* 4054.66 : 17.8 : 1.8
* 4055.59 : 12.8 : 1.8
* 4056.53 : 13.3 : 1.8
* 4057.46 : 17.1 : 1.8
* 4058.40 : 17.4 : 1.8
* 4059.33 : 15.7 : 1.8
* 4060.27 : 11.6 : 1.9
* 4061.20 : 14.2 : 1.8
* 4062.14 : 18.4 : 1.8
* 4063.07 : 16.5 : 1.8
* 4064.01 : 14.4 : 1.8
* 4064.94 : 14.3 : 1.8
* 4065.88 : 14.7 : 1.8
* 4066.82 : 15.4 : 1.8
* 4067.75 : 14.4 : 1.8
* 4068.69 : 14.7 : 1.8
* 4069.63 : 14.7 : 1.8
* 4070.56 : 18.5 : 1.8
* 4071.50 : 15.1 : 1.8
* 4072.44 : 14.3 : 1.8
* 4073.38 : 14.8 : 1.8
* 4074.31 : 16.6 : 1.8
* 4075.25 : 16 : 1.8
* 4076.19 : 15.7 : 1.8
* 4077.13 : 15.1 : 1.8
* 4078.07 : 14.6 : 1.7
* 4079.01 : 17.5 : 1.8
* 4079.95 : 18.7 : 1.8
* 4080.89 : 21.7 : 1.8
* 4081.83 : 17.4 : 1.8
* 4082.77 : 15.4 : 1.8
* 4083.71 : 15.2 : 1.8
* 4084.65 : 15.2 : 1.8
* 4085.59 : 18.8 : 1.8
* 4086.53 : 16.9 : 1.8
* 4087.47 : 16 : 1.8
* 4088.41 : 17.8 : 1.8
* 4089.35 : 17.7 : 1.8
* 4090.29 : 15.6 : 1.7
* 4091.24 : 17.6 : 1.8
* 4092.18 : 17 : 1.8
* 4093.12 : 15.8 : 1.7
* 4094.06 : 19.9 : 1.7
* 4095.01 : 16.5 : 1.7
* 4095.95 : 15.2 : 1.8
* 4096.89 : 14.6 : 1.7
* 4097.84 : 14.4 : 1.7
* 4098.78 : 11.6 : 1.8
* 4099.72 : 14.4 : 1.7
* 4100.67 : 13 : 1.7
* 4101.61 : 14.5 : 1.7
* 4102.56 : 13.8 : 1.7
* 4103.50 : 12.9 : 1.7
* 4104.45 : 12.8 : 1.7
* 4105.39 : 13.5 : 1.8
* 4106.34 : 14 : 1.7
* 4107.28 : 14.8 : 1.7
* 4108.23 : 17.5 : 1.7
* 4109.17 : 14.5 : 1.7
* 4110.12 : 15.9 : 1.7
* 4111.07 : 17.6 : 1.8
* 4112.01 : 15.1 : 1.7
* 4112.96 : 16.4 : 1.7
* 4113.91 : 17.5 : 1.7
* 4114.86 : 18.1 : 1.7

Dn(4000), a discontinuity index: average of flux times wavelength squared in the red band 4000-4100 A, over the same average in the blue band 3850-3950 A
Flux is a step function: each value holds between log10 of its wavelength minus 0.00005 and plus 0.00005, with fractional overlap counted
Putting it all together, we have 1.9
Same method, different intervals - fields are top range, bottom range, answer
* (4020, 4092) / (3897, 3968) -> 1.82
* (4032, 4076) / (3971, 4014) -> 1.11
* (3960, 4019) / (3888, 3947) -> 1.43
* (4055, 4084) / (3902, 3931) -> 1.62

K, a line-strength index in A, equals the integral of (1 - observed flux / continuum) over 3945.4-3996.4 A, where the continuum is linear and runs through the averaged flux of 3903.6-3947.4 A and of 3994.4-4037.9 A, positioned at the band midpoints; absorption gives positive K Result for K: 7.5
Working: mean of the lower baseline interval 9.08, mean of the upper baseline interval 16.9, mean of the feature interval 11.1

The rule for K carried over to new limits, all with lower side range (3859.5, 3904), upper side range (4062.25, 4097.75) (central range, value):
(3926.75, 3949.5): 8.6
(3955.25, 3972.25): 6.7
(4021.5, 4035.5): -2.2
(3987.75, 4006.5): -3.1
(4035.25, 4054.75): -1.6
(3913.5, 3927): 0.6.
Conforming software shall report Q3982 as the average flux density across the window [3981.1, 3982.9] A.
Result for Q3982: 13.9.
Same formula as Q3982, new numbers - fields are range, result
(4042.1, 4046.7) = 15.9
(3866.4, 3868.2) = 8.34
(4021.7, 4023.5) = 16.7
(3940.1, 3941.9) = 6.8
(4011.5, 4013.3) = 16.6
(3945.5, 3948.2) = 11.1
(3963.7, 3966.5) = 5.68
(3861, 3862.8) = 9.74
